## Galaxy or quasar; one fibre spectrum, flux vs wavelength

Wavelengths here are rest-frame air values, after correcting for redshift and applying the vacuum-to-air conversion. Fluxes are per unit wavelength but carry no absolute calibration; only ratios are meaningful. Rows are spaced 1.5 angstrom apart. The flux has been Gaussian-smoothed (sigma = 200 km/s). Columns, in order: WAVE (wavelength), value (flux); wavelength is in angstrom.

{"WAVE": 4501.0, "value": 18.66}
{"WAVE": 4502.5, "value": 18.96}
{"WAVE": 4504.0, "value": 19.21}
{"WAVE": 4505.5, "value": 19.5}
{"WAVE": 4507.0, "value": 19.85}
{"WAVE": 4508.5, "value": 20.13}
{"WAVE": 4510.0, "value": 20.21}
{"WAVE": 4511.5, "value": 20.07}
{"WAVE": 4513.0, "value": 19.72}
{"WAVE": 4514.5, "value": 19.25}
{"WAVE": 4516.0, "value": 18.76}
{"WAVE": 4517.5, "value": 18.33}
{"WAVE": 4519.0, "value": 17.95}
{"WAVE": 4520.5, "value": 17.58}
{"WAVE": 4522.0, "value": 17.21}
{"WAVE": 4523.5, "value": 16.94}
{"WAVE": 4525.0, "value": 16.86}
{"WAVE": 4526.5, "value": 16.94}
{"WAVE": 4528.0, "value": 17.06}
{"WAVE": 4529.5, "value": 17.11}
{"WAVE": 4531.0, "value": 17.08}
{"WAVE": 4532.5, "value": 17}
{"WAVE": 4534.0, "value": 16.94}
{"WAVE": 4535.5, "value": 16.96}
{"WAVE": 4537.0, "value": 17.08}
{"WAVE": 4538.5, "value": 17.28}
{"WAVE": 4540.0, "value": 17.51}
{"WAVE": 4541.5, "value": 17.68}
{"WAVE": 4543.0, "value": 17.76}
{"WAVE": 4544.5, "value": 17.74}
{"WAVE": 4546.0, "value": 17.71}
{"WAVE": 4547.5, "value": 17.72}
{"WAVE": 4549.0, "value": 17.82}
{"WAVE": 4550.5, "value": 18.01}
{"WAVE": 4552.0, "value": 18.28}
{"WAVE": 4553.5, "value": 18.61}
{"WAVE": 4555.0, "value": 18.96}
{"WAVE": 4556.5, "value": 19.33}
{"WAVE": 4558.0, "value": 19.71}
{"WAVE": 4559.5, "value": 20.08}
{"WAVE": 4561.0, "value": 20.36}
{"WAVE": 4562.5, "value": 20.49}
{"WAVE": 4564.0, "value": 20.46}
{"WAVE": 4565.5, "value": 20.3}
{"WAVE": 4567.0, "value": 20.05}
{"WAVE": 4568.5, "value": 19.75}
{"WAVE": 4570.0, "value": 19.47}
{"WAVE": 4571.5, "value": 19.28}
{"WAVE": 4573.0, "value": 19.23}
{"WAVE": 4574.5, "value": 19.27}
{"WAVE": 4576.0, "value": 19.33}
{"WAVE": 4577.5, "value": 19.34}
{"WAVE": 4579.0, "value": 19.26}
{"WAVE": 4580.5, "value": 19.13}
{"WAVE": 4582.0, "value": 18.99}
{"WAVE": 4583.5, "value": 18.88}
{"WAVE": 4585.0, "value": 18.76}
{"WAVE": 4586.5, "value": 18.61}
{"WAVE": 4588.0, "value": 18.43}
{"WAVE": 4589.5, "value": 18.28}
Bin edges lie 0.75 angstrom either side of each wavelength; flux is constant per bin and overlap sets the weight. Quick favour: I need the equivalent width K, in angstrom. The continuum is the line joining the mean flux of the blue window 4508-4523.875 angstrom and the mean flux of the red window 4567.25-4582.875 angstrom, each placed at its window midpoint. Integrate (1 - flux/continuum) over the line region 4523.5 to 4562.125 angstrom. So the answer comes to 2.26 angstrom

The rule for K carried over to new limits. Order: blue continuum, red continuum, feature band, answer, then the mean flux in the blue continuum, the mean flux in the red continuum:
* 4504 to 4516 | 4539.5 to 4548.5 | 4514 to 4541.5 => 1.82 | 19.7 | 17.7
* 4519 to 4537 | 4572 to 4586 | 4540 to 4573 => -1.37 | 17.1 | 19.1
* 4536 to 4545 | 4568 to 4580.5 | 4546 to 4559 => -0.27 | 17.5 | 19.3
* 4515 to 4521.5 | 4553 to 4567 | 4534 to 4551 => 1.43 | 18.2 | 19.8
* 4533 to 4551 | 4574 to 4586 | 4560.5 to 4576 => -1.02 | 17.5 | 19.1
